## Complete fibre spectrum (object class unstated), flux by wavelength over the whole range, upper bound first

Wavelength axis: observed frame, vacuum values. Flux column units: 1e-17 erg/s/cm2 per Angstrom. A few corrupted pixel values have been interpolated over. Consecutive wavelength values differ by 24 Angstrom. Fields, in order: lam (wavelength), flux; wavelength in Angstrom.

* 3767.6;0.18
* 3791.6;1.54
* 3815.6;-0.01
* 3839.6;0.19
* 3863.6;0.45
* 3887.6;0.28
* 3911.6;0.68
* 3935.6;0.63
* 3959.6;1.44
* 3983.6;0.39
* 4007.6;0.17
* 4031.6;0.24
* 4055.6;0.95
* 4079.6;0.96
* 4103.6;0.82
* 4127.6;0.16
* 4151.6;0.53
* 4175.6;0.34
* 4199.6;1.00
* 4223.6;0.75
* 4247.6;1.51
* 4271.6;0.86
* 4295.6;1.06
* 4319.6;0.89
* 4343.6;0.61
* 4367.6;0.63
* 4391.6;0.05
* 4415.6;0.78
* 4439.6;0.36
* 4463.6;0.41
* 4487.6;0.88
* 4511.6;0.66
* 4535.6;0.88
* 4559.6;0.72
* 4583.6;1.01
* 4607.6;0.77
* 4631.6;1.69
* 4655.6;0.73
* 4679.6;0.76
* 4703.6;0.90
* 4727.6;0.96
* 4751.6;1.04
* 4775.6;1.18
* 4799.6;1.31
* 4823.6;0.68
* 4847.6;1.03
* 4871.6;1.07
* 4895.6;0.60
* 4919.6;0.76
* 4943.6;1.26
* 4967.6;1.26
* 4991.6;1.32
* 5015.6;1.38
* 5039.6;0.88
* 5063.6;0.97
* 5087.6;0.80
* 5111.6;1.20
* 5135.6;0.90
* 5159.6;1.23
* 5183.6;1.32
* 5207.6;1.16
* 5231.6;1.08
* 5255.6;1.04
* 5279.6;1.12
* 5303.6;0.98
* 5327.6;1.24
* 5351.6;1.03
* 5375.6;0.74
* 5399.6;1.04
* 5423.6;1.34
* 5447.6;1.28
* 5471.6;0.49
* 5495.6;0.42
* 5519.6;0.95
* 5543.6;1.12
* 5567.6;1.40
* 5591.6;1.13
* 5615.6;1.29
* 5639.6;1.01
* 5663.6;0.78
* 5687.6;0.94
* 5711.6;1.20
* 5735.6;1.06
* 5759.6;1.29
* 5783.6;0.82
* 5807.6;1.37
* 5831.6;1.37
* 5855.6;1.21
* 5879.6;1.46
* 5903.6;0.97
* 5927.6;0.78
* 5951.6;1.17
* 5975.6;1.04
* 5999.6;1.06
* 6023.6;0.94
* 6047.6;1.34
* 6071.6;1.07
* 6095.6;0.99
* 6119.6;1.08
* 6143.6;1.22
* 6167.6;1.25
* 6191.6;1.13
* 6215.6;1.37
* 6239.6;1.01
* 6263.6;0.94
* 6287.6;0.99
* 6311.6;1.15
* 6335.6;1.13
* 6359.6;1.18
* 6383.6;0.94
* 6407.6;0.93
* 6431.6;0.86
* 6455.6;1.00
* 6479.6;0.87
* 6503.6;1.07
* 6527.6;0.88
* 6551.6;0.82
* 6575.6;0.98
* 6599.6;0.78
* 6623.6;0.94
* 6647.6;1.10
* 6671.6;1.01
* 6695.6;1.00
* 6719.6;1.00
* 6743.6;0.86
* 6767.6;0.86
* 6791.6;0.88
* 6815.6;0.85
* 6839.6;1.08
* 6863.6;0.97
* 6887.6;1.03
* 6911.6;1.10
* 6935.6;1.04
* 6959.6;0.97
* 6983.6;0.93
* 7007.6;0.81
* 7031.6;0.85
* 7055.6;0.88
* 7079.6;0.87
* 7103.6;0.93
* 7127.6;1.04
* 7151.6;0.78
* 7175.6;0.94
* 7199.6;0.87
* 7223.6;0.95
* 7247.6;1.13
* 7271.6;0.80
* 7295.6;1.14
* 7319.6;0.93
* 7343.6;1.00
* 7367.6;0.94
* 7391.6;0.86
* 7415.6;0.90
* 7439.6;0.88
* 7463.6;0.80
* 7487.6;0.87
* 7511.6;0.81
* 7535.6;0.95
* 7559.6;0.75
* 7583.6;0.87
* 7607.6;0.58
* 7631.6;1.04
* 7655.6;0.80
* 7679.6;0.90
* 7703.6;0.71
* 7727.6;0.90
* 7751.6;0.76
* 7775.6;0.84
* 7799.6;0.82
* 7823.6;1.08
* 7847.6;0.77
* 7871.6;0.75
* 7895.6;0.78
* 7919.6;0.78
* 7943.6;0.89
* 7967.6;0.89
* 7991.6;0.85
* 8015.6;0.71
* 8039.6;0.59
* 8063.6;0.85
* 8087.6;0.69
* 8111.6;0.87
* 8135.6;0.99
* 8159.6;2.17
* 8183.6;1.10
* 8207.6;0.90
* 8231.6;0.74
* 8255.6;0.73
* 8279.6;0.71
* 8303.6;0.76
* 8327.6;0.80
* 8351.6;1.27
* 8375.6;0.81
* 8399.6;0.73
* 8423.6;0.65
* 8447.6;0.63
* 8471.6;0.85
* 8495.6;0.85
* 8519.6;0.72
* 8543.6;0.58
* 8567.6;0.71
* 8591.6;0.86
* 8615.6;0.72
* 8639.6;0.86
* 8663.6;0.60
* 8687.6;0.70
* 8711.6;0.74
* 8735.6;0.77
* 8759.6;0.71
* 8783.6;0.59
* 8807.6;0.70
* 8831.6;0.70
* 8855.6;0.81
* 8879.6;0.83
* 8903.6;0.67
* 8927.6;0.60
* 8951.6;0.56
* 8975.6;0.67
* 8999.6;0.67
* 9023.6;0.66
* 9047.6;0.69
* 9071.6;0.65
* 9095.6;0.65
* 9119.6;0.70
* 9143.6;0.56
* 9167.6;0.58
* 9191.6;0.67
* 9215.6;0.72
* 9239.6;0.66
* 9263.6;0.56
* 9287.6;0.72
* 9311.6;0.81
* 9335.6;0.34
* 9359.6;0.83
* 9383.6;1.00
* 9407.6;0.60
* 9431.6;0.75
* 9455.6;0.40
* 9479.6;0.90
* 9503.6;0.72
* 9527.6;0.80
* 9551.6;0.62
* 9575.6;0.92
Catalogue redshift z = 0.242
